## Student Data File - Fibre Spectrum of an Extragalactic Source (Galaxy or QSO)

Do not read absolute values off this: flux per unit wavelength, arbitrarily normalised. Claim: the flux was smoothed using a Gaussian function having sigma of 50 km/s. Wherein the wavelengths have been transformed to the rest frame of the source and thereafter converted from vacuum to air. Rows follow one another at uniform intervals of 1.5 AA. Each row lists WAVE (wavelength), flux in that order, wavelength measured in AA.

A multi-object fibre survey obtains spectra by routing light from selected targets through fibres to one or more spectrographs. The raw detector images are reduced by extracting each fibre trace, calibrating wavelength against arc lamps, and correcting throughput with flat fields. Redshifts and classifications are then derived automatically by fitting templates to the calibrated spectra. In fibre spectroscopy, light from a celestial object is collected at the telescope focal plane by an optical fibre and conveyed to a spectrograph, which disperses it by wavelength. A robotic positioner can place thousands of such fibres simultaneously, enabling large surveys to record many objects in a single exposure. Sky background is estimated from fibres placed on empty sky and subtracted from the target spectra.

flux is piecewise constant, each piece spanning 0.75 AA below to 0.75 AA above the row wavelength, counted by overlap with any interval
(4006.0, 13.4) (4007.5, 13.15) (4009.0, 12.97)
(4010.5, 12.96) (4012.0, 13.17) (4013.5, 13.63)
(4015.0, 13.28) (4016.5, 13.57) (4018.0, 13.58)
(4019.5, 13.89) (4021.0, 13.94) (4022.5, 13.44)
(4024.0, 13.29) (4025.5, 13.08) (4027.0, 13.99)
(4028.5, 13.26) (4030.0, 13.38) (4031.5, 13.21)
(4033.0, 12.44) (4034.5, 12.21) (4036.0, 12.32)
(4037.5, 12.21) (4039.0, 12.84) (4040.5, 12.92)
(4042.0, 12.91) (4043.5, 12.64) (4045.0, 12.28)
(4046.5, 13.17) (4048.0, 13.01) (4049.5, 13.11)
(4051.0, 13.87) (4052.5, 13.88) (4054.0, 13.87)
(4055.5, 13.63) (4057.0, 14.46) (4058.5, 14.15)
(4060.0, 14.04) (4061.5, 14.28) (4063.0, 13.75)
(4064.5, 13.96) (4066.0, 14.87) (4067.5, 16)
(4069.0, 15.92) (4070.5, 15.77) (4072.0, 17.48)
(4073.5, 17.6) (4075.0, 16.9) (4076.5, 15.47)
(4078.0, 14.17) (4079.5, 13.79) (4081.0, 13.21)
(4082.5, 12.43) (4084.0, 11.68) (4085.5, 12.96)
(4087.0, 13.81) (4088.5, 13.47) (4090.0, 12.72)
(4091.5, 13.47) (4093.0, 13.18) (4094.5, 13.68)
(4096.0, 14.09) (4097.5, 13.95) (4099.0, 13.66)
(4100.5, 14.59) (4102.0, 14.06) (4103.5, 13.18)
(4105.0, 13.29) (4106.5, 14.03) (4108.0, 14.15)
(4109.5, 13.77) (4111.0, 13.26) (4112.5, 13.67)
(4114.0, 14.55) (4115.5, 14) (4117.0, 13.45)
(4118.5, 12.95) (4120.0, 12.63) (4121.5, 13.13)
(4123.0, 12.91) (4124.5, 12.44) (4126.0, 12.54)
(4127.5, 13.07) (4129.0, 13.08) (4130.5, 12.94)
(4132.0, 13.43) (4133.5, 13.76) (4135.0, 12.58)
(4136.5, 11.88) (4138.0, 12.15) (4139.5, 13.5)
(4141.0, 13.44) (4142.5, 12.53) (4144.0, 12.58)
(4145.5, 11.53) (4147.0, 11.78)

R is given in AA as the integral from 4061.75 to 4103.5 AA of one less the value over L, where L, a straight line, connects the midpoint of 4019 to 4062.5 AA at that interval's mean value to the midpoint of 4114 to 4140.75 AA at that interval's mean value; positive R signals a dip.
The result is -3.59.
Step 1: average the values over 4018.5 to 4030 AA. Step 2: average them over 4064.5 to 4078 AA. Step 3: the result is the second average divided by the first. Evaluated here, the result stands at 1.2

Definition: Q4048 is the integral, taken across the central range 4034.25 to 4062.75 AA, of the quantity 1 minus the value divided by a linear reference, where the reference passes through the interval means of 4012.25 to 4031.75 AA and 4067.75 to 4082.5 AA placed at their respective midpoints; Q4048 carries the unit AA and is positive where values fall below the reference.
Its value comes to 2.4 AA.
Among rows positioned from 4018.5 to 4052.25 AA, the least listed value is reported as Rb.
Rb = 12.21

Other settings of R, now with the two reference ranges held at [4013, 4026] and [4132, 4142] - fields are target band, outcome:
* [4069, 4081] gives -2.2 AA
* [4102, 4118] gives -0.8 AA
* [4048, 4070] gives -1.5 AA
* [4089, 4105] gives -0.6 AA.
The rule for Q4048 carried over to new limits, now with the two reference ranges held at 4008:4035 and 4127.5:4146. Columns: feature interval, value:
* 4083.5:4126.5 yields -1.63 AA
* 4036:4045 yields 0.40 AA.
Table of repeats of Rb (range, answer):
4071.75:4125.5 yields 11.68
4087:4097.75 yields 12.72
